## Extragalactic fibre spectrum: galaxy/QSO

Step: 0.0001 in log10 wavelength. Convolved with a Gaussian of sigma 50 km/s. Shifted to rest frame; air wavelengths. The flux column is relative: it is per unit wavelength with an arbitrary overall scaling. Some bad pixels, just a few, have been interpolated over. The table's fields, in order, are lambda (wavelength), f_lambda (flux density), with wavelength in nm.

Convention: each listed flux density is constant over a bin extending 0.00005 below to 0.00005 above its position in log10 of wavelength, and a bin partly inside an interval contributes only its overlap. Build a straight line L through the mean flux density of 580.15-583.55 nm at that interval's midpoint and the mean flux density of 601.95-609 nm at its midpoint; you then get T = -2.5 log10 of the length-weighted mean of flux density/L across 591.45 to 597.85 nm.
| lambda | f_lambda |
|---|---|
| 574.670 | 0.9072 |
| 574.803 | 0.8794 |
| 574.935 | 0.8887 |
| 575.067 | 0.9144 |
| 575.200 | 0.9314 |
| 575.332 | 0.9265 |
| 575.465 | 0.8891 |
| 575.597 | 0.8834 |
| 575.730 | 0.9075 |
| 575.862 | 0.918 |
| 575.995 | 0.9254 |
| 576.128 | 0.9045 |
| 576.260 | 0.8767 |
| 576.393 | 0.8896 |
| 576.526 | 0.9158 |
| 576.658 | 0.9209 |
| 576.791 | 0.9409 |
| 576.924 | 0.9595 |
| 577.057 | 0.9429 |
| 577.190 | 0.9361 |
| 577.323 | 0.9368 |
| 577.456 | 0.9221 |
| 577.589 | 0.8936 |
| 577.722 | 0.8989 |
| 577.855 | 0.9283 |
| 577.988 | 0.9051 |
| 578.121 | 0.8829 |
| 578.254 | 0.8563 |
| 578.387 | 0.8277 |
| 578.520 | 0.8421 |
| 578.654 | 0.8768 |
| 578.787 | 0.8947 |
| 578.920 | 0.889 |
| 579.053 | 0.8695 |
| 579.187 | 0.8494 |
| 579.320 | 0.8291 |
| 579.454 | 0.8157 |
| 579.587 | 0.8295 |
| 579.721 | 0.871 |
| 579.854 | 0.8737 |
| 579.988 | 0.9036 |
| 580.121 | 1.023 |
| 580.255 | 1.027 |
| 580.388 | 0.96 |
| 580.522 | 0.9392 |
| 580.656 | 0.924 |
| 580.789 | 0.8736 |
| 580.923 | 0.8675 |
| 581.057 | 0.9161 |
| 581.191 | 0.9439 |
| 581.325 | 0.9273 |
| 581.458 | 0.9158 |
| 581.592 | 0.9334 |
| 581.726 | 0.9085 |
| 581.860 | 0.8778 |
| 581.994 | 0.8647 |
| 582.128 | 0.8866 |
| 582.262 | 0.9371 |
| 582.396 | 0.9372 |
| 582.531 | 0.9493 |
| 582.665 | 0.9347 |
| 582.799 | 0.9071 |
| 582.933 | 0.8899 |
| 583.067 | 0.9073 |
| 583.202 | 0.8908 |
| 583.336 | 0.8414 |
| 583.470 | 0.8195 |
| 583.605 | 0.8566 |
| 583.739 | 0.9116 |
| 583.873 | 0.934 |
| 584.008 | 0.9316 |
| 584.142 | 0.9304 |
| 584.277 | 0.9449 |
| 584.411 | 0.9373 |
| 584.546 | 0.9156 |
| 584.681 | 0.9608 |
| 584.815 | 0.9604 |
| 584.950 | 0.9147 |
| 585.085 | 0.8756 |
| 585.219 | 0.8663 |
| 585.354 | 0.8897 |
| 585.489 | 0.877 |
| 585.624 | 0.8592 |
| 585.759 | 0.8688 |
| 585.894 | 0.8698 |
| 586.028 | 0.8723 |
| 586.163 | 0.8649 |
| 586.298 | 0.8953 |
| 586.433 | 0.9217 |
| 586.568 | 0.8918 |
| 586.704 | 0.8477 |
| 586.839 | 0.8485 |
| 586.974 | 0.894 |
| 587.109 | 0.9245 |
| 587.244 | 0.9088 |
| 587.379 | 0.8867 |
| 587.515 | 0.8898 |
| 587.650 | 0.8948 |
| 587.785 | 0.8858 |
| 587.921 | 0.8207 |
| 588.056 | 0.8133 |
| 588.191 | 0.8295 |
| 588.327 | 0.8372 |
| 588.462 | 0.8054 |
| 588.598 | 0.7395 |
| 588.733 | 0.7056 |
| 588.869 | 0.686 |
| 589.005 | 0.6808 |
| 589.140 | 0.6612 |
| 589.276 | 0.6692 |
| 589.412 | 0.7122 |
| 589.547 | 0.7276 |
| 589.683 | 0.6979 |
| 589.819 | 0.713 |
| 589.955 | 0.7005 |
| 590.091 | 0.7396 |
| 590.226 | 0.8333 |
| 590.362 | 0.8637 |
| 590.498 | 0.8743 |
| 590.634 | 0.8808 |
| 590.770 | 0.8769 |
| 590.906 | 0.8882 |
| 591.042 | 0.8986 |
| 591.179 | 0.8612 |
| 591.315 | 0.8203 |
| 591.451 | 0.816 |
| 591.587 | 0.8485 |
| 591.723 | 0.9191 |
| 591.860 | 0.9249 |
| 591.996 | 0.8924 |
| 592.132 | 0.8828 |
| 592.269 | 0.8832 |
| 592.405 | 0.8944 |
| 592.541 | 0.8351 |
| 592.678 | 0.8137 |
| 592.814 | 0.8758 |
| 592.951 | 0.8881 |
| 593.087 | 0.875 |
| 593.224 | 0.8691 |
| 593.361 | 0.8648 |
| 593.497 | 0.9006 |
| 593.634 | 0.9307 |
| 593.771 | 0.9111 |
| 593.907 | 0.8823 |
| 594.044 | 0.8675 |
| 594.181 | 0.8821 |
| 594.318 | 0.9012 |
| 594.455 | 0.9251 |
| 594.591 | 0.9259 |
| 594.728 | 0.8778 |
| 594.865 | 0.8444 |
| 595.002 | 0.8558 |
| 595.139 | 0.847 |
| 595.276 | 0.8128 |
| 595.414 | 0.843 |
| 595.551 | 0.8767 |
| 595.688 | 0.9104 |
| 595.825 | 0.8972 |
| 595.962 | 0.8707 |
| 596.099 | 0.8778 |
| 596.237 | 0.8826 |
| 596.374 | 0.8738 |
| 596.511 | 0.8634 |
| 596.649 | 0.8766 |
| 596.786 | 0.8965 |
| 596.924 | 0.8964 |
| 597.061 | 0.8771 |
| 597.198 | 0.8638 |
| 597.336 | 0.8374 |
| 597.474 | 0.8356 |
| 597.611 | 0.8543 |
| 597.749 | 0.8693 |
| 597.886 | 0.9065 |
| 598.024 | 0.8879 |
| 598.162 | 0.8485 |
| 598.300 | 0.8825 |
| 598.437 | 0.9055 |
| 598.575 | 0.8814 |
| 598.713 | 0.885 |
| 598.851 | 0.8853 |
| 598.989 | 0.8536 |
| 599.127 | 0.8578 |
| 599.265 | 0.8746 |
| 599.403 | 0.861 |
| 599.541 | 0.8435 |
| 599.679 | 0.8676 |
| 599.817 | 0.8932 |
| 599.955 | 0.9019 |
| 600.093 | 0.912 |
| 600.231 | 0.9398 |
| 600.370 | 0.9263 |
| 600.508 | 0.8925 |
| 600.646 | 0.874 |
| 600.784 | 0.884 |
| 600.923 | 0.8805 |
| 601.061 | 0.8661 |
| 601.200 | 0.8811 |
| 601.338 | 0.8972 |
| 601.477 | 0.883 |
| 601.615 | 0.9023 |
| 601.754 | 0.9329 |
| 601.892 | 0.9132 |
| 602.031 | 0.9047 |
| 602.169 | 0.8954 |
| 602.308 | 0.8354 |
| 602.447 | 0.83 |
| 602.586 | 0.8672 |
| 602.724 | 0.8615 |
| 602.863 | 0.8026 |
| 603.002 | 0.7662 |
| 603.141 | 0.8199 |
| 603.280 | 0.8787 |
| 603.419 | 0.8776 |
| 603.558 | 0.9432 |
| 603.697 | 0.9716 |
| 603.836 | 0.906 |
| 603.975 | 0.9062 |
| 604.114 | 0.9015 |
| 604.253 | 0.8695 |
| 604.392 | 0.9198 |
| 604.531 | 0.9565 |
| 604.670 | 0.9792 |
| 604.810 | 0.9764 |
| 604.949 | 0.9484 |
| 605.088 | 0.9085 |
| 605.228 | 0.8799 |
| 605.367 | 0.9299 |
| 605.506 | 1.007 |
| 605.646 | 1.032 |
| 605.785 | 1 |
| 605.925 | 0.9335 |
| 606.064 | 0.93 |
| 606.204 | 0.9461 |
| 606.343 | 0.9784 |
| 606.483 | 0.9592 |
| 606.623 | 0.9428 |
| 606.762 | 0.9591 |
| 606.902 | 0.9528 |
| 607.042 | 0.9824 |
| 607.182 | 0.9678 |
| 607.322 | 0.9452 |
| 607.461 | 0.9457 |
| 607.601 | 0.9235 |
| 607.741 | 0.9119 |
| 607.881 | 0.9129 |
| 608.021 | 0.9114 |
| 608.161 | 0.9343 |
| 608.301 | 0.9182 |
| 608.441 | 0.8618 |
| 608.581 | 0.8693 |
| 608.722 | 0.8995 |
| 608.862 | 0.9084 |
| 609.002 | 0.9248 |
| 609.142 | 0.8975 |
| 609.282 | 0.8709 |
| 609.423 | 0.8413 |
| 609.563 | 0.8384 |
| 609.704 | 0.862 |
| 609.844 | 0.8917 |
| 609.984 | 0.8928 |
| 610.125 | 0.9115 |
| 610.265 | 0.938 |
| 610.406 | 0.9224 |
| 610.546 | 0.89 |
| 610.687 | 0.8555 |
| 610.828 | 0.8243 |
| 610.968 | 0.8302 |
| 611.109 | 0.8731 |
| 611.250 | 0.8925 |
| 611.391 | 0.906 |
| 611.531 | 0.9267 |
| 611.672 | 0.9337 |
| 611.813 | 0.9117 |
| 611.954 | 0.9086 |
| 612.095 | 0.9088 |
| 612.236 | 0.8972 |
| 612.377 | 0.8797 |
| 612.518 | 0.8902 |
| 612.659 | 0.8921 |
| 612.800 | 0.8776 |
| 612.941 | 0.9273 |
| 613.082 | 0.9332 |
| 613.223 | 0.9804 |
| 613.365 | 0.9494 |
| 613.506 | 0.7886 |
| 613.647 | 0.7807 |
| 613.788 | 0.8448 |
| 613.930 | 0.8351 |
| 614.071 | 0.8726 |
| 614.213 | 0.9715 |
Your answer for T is 0.05 mag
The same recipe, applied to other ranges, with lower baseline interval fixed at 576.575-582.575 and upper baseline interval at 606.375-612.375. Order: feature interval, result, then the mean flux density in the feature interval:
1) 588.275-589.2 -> 0.23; 0.73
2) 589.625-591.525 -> 0.11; 0.82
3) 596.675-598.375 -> 0.04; 0.872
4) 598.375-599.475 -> 0.04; 0.875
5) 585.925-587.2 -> 0.02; 0.885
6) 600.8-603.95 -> 0.03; 0.878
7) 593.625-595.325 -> 0.03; 0.881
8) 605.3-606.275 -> -0.07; 0.969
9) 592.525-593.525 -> 0.05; 0.865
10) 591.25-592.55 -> 0.04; 0.874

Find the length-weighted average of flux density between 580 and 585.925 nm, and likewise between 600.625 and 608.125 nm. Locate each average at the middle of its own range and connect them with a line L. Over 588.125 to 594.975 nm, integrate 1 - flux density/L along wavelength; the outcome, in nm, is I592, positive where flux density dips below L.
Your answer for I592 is 0.60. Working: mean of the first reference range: 0.912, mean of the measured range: 0.833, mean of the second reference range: 0.915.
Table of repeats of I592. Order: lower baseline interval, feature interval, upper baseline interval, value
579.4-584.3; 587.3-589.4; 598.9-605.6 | 0.27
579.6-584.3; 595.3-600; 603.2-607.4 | 0.30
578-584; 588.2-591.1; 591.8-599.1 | 0.37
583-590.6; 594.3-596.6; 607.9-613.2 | -0.03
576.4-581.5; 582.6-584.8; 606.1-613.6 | -0.01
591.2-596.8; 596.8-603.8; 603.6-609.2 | 0.21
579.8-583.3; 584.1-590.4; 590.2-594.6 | 0.44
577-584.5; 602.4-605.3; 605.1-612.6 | 0.06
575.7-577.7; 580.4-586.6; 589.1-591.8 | -0.31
